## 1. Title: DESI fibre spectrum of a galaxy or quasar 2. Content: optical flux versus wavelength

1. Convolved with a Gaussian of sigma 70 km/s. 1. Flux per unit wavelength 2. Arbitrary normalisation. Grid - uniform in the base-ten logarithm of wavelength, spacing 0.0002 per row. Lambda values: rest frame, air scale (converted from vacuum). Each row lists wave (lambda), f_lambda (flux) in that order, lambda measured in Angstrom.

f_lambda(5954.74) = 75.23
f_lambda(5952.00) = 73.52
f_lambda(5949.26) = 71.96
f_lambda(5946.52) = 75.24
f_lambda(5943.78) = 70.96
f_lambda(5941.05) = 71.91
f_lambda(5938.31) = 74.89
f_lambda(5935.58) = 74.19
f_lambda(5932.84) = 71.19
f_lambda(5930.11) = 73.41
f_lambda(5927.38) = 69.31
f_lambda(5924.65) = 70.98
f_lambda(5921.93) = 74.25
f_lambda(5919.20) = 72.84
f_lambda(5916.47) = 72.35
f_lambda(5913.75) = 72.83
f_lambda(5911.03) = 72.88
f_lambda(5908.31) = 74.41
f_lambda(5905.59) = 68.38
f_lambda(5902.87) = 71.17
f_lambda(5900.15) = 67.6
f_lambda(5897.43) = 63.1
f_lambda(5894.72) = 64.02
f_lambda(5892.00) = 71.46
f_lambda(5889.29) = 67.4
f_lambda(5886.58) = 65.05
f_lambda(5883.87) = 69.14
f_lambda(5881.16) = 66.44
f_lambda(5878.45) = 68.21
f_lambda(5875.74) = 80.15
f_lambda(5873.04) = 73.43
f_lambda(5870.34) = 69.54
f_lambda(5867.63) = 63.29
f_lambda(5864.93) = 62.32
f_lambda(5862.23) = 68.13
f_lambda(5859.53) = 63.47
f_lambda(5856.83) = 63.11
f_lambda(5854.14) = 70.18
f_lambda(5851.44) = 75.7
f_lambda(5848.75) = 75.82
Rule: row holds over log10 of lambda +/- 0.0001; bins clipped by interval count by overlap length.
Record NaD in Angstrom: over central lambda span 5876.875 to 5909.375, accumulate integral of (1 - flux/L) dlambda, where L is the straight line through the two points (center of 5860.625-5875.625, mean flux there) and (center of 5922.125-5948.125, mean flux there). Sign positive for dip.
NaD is 0.86 Angstrom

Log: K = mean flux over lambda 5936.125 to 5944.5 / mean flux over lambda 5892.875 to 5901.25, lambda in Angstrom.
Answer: 1.12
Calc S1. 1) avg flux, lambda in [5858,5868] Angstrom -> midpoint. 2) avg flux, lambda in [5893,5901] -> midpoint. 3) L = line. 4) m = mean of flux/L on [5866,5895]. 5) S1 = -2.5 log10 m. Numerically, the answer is -0.07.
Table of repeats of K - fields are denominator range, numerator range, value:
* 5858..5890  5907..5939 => 1.07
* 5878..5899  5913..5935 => 1.08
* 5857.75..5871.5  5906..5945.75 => 1.11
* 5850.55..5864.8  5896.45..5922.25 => 1.05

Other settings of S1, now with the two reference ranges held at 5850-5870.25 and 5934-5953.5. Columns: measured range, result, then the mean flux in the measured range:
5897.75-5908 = 0.02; 69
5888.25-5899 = 0.05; 66.5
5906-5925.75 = -0.03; 72.8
